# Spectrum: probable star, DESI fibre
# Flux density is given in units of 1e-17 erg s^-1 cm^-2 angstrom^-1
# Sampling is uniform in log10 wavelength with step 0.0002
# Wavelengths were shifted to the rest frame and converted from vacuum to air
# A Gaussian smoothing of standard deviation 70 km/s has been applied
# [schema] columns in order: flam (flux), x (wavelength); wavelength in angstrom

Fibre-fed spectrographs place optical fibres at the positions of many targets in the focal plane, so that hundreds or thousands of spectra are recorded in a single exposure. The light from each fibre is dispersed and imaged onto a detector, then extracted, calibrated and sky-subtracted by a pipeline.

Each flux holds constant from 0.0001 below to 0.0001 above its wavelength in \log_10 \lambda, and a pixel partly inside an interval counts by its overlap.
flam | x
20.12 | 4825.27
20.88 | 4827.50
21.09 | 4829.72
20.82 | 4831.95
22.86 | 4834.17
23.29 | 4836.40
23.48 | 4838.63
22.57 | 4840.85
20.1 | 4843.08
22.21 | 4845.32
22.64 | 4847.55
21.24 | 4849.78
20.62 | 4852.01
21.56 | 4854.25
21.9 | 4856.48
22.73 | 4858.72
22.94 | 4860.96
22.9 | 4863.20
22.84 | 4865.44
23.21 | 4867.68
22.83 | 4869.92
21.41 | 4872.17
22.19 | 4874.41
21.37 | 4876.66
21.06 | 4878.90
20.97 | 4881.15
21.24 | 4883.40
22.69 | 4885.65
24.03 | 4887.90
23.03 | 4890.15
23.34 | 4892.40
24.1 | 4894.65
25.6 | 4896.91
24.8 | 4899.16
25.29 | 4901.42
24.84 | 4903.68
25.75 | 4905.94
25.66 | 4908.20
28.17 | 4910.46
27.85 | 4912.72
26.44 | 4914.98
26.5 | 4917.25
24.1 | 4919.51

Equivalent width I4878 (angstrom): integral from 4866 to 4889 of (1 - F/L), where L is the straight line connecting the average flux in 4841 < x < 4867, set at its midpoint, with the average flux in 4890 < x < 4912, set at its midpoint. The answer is 1.4 angstrom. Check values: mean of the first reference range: 22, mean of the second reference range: 25.2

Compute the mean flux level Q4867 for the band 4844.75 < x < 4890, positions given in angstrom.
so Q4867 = 22.1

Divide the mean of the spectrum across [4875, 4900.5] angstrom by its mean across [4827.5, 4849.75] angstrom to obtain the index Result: 1.0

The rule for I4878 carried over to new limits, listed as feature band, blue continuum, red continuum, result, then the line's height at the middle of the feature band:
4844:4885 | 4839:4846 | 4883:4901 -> 1.2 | 22.7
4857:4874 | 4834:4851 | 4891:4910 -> 0.5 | 23.4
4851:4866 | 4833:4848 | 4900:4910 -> 0.7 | 23.3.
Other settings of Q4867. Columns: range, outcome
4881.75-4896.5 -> 23.1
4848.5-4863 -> 21.9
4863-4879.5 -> 22.2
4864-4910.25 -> 23.4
